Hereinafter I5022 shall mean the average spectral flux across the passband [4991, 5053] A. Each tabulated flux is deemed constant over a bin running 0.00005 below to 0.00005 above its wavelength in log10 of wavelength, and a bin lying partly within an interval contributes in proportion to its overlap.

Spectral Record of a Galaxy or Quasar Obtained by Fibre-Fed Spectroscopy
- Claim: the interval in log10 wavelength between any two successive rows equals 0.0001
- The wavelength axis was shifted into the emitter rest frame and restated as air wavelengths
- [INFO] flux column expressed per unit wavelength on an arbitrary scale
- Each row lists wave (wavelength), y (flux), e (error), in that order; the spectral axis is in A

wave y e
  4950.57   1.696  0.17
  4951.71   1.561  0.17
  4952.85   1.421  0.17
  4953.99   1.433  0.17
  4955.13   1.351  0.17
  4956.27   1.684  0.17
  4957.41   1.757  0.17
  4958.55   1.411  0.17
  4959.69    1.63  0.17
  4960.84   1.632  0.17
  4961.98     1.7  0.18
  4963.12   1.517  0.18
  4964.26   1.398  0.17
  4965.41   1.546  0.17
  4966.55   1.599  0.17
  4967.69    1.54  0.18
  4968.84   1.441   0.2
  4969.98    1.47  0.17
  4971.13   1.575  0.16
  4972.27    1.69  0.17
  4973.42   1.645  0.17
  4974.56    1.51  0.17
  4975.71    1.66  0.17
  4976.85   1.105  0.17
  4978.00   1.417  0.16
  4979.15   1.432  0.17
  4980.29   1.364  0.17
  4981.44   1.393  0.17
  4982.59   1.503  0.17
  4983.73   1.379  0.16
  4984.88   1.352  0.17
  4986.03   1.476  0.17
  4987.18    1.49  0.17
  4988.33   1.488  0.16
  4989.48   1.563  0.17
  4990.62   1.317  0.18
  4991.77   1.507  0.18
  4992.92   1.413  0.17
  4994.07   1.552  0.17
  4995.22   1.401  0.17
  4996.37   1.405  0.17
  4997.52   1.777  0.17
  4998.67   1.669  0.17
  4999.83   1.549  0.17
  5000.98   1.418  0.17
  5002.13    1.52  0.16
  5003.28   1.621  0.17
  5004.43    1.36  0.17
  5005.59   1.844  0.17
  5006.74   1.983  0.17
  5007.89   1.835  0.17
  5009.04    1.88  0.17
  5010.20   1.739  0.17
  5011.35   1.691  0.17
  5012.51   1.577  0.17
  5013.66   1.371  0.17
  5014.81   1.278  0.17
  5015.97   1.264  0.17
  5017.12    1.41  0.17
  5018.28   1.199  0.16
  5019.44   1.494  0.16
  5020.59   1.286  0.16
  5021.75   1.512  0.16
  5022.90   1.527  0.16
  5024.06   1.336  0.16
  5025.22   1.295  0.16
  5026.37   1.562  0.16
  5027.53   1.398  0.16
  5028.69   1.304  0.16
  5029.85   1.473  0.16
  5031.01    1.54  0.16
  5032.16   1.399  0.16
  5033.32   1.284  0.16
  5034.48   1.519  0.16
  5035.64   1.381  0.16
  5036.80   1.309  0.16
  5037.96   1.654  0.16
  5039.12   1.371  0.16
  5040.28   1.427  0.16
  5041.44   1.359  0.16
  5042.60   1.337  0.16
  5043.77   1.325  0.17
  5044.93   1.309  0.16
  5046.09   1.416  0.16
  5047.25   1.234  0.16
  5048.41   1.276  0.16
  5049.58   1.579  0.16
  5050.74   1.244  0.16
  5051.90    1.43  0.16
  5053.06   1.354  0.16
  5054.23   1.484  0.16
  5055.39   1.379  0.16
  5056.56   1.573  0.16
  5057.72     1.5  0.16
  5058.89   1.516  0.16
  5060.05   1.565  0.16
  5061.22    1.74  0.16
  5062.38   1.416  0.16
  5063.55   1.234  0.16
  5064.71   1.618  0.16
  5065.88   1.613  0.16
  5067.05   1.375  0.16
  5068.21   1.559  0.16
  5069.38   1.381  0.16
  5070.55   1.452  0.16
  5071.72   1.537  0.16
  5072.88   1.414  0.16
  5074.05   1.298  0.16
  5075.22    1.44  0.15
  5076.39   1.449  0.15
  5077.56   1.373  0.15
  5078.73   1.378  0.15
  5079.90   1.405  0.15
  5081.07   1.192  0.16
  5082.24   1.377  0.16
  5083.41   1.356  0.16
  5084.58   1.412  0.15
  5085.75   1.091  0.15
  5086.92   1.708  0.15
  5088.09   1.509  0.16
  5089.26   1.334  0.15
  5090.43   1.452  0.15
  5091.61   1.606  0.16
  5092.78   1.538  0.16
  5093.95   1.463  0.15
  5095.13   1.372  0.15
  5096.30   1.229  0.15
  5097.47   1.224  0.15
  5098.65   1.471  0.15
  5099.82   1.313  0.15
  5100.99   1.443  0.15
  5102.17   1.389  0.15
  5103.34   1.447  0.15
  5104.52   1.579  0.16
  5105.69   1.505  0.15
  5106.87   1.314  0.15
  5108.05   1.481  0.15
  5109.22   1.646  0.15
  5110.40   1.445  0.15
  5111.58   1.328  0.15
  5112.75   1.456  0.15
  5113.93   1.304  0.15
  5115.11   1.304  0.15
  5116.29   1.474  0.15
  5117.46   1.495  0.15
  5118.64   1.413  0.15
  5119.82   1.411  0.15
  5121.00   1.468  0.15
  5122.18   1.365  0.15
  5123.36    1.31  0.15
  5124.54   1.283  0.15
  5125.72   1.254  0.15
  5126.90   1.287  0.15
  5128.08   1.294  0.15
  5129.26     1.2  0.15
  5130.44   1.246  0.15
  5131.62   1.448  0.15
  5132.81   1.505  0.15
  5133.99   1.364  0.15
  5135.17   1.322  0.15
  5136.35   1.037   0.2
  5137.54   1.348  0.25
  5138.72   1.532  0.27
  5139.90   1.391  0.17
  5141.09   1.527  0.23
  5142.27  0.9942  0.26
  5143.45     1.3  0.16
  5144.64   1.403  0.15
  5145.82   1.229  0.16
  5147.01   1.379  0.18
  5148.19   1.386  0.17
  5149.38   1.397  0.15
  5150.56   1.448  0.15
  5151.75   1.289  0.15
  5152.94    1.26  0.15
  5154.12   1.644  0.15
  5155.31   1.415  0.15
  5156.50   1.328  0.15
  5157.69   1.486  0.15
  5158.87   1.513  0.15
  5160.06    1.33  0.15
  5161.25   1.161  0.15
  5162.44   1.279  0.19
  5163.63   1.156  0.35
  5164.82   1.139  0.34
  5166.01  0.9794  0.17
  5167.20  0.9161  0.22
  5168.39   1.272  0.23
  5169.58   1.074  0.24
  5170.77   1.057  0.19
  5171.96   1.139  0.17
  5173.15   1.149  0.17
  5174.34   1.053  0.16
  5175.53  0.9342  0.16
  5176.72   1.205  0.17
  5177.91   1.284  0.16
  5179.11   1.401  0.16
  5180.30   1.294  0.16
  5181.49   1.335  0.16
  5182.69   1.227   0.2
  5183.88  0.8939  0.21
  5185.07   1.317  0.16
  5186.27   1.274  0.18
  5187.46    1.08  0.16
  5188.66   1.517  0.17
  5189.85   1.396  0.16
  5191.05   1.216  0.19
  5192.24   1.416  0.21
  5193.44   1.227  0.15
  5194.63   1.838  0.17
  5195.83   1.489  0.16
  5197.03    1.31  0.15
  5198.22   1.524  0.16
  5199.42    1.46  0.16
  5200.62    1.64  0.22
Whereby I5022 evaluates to 1.47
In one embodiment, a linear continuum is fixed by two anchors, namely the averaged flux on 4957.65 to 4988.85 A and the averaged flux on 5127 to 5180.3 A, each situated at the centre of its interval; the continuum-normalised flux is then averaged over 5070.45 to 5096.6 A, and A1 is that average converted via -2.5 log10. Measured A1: -0.04 mag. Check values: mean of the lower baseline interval 1.5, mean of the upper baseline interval 1.28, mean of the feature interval 1.41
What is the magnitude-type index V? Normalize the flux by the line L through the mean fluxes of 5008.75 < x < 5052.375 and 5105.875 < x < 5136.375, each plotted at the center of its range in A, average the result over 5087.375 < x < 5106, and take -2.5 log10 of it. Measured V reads -0.036 mag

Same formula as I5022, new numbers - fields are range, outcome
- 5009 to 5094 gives 1.43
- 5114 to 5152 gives 1.35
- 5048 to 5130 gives 1.42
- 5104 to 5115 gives 1.44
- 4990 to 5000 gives 1.51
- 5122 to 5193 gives 1.28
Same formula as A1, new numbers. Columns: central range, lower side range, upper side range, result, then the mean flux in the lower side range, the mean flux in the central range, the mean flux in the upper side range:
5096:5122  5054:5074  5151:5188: -0.034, 1.49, 1.42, 1.22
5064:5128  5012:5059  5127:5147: -0.046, 1.4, 1.41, 1.32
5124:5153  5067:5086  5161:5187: -0.071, 1.39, 1.33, 1.16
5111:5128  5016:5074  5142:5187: -0.042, 1.42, 1.37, 1.25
